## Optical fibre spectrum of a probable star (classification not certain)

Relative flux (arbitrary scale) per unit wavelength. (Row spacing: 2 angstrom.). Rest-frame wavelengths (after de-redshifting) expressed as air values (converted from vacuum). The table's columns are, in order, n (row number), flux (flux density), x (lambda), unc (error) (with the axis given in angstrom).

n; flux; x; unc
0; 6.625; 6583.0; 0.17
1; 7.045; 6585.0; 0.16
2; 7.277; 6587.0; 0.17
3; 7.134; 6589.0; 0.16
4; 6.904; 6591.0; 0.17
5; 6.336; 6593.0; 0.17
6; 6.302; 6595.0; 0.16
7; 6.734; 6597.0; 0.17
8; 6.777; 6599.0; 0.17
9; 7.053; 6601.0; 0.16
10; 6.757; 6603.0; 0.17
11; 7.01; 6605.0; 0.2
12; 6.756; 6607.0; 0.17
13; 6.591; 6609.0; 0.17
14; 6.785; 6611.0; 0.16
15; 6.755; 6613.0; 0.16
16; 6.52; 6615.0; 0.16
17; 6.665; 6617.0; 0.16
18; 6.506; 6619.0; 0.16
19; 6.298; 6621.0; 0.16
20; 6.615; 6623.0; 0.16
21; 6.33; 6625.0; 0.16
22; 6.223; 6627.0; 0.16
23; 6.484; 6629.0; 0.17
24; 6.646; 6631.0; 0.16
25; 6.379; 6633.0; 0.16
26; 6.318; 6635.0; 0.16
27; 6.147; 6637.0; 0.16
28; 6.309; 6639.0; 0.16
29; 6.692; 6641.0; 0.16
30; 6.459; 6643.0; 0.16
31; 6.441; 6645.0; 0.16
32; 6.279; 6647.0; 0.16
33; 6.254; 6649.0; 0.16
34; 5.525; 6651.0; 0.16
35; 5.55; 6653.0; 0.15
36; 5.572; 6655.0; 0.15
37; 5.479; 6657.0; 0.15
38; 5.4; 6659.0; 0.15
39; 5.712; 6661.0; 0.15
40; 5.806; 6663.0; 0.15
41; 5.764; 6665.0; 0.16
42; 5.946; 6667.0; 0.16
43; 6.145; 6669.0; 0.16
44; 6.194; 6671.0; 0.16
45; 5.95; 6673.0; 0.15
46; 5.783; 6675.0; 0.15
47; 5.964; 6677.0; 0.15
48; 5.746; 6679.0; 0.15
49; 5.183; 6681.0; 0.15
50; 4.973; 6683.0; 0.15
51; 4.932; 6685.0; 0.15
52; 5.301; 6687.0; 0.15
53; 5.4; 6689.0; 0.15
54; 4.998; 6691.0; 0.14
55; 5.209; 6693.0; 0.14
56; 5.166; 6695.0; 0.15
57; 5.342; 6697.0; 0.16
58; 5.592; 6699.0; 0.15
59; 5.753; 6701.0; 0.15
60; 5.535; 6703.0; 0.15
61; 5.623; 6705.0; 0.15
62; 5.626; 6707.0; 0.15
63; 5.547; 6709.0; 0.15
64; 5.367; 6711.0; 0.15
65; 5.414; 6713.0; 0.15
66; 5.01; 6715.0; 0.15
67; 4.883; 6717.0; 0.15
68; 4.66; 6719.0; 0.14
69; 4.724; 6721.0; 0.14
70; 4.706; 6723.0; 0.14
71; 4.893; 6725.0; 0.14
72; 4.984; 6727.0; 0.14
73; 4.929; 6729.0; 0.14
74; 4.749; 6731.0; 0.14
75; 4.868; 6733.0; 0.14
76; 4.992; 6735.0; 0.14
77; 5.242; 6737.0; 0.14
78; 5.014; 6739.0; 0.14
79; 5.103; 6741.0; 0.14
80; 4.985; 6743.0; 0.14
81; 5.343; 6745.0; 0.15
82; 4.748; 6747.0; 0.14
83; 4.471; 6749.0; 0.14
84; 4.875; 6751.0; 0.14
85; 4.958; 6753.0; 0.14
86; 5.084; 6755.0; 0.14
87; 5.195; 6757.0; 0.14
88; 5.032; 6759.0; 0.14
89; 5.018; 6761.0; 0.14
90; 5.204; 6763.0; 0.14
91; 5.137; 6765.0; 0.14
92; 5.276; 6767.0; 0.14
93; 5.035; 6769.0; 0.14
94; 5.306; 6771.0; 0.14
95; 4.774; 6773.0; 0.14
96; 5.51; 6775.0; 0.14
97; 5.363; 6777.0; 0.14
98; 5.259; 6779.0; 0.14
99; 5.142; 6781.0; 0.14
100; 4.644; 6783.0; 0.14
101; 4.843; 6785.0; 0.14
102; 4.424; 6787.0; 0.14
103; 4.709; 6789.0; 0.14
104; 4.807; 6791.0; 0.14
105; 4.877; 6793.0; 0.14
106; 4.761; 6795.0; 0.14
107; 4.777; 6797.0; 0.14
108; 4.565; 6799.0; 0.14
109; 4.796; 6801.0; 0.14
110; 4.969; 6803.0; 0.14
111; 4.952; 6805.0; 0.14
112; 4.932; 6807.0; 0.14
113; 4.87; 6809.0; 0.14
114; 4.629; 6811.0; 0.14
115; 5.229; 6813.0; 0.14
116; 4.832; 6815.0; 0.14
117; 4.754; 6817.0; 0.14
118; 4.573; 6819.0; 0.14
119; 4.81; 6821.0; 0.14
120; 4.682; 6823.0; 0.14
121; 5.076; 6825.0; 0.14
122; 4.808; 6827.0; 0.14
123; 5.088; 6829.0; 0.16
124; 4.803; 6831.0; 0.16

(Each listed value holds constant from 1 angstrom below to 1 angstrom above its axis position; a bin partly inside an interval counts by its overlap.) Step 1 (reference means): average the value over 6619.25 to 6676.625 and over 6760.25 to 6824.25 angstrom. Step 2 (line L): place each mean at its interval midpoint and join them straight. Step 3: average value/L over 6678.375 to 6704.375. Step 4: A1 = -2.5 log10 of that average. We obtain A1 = 0.08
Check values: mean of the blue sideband 6.1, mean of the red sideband 4.92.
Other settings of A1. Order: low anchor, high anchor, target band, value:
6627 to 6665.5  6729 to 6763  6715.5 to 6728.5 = 0.092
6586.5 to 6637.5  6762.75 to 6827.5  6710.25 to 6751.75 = 0.117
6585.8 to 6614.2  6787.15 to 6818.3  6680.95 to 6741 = 0.112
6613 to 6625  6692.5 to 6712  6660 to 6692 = 0.039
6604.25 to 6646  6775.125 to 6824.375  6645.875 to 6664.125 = 0.090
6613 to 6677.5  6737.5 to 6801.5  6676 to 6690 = 0.085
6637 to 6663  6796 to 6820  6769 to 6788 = 0.002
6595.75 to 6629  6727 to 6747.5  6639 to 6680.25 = 0.015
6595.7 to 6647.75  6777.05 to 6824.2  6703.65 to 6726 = 0.106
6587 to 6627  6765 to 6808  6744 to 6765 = 0.053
